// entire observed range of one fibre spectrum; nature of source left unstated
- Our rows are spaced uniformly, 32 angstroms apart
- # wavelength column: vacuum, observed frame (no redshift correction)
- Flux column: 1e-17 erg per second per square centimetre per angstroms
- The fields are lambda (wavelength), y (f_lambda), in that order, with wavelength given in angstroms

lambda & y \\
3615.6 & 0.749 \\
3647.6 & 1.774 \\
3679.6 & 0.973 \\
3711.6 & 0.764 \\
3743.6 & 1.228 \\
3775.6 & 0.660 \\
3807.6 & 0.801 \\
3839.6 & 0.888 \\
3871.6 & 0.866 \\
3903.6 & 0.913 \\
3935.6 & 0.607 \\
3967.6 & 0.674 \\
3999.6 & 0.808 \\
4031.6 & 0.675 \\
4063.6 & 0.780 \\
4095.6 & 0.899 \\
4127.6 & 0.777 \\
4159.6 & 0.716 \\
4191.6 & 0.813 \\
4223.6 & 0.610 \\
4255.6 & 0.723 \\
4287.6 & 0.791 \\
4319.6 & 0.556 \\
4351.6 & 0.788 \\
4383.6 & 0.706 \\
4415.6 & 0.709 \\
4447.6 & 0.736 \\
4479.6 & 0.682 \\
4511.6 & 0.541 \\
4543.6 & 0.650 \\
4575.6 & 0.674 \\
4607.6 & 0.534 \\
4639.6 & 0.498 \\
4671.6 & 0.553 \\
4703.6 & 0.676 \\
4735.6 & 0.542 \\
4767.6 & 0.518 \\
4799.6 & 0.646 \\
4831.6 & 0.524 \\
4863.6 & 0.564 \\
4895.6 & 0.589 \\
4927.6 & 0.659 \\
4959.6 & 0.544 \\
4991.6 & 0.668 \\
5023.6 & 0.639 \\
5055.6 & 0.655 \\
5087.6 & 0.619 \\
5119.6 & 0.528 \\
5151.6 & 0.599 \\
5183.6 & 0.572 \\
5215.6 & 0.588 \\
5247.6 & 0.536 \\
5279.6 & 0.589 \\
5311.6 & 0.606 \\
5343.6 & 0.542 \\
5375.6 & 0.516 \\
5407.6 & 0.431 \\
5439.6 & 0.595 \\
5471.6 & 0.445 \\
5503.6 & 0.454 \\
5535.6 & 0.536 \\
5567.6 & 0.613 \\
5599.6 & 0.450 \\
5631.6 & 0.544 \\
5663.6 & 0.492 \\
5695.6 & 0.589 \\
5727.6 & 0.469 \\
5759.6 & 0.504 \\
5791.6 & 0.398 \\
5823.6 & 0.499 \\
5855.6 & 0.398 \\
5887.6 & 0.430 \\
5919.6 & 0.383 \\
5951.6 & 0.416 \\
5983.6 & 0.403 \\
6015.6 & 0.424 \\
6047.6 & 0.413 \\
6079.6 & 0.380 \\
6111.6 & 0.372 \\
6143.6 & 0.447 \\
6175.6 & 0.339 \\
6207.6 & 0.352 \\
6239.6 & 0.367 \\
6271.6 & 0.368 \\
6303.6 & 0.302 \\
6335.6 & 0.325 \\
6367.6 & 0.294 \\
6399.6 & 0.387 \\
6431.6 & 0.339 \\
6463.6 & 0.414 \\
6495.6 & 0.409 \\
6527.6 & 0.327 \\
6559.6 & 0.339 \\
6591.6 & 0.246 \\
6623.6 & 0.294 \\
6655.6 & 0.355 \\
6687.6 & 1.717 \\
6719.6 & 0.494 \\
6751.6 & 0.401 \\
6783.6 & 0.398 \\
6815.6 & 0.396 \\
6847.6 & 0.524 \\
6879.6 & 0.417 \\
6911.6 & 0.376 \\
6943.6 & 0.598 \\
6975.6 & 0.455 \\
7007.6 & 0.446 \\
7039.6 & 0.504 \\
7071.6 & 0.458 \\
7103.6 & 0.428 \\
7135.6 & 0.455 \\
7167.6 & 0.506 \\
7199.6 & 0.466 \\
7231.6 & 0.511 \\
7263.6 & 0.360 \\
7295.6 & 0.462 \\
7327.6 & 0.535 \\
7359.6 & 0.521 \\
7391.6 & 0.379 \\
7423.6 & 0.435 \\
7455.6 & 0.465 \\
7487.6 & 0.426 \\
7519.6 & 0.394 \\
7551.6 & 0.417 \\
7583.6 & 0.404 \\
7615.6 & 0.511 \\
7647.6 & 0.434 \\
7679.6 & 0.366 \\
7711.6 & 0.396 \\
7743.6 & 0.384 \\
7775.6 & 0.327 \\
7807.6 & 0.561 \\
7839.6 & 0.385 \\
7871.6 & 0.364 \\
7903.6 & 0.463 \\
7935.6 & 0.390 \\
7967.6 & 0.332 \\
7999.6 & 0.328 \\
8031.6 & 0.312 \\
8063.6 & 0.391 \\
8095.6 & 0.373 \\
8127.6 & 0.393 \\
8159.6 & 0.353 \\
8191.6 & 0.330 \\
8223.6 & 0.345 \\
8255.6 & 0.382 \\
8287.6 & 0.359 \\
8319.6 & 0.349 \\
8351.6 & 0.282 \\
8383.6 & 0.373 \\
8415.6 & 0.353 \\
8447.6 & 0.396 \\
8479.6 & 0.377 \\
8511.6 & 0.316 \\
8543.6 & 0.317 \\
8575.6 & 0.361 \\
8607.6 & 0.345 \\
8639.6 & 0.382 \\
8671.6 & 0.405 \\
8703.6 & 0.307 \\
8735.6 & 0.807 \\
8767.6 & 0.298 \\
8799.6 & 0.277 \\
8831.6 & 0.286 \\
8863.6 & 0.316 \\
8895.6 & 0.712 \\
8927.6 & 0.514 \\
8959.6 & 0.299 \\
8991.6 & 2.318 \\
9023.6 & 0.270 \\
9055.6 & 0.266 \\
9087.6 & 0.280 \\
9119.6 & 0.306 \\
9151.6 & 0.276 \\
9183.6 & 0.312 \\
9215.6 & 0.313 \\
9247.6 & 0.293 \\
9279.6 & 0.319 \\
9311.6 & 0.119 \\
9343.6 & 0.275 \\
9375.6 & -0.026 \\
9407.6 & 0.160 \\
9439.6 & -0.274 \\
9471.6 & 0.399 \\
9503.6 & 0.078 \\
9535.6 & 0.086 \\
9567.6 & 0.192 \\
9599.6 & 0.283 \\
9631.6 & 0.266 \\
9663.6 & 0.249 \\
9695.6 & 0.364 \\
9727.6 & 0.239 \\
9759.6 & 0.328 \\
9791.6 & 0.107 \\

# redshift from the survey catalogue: 0.80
